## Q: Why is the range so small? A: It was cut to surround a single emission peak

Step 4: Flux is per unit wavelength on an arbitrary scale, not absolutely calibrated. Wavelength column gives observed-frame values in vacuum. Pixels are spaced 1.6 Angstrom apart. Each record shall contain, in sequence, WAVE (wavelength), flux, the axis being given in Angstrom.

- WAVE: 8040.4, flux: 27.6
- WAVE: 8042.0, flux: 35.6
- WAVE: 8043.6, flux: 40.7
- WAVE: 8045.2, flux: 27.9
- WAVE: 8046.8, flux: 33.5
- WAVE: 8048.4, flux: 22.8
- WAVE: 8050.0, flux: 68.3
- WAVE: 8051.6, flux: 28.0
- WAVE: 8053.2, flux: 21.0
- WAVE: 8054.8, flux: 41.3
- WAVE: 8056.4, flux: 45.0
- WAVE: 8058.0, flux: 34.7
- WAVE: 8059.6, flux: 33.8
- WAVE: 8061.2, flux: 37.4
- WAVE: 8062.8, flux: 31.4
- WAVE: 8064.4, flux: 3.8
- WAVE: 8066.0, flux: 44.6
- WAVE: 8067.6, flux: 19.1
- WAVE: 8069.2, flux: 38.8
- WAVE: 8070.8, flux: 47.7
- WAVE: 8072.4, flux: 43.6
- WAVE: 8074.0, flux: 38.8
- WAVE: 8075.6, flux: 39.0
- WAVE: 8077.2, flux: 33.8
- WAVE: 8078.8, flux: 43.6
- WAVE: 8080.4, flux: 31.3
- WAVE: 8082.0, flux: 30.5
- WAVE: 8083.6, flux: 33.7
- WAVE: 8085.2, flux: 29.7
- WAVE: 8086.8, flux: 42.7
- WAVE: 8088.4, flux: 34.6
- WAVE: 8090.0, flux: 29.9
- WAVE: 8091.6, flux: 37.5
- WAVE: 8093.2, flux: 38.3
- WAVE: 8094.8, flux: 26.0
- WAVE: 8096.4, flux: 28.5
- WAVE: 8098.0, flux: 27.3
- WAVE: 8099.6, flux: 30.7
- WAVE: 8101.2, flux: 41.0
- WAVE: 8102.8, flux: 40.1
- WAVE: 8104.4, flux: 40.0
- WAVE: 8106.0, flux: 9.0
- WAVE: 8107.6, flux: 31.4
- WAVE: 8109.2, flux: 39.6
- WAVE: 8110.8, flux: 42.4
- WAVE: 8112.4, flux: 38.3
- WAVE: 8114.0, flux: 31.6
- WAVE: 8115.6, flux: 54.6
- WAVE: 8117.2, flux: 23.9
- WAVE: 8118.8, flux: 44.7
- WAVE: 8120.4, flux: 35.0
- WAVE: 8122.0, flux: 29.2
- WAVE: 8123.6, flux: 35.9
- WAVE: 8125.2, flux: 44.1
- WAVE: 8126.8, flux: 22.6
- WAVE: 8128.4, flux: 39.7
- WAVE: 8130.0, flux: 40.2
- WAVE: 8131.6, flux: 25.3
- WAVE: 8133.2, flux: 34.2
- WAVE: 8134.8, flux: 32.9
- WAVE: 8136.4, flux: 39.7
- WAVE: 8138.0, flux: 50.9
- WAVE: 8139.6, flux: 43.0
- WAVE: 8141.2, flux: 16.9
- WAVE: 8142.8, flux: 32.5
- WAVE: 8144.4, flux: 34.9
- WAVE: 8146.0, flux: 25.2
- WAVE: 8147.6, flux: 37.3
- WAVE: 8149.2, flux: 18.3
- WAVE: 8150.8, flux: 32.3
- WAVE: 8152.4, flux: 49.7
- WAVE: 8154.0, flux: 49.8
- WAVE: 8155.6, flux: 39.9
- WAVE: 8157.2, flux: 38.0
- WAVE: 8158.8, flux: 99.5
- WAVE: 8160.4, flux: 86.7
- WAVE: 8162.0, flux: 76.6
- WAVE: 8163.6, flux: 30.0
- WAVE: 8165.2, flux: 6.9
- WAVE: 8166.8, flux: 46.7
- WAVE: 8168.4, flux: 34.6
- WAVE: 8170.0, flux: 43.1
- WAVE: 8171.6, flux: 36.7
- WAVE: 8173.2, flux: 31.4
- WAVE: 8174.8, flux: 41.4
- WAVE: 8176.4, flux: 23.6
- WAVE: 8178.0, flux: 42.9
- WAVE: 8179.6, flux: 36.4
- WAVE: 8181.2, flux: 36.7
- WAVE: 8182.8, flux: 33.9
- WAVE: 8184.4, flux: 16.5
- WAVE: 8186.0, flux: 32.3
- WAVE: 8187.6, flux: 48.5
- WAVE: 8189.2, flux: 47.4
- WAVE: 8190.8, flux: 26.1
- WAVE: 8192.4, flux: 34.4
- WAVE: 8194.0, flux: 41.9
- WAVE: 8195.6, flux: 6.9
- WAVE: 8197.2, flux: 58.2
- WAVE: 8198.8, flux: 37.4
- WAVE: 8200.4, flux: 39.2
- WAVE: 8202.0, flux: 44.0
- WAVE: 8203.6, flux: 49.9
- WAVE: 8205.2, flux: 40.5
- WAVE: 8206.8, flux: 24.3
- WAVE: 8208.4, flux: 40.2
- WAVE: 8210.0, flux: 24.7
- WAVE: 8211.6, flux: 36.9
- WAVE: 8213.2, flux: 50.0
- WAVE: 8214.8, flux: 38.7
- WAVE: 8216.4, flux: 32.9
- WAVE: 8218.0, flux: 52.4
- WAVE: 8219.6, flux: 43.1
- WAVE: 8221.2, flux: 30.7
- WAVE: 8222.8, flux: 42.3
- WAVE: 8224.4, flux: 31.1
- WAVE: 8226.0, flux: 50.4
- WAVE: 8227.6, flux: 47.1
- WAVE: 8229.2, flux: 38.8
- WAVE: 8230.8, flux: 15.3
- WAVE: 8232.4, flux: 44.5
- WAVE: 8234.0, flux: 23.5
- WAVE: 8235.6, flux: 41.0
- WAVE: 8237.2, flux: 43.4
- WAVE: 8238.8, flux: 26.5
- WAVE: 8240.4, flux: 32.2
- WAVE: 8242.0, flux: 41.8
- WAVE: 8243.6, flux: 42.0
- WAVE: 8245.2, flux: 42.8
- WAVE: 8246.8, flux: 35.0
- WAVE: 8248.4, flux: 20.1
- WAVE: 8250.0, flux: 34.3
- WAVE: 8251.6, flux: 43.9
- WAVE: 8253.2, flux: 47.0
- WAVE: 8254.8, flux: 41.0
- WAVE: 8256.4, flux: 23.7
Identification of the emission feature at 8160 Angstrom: Hbeta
